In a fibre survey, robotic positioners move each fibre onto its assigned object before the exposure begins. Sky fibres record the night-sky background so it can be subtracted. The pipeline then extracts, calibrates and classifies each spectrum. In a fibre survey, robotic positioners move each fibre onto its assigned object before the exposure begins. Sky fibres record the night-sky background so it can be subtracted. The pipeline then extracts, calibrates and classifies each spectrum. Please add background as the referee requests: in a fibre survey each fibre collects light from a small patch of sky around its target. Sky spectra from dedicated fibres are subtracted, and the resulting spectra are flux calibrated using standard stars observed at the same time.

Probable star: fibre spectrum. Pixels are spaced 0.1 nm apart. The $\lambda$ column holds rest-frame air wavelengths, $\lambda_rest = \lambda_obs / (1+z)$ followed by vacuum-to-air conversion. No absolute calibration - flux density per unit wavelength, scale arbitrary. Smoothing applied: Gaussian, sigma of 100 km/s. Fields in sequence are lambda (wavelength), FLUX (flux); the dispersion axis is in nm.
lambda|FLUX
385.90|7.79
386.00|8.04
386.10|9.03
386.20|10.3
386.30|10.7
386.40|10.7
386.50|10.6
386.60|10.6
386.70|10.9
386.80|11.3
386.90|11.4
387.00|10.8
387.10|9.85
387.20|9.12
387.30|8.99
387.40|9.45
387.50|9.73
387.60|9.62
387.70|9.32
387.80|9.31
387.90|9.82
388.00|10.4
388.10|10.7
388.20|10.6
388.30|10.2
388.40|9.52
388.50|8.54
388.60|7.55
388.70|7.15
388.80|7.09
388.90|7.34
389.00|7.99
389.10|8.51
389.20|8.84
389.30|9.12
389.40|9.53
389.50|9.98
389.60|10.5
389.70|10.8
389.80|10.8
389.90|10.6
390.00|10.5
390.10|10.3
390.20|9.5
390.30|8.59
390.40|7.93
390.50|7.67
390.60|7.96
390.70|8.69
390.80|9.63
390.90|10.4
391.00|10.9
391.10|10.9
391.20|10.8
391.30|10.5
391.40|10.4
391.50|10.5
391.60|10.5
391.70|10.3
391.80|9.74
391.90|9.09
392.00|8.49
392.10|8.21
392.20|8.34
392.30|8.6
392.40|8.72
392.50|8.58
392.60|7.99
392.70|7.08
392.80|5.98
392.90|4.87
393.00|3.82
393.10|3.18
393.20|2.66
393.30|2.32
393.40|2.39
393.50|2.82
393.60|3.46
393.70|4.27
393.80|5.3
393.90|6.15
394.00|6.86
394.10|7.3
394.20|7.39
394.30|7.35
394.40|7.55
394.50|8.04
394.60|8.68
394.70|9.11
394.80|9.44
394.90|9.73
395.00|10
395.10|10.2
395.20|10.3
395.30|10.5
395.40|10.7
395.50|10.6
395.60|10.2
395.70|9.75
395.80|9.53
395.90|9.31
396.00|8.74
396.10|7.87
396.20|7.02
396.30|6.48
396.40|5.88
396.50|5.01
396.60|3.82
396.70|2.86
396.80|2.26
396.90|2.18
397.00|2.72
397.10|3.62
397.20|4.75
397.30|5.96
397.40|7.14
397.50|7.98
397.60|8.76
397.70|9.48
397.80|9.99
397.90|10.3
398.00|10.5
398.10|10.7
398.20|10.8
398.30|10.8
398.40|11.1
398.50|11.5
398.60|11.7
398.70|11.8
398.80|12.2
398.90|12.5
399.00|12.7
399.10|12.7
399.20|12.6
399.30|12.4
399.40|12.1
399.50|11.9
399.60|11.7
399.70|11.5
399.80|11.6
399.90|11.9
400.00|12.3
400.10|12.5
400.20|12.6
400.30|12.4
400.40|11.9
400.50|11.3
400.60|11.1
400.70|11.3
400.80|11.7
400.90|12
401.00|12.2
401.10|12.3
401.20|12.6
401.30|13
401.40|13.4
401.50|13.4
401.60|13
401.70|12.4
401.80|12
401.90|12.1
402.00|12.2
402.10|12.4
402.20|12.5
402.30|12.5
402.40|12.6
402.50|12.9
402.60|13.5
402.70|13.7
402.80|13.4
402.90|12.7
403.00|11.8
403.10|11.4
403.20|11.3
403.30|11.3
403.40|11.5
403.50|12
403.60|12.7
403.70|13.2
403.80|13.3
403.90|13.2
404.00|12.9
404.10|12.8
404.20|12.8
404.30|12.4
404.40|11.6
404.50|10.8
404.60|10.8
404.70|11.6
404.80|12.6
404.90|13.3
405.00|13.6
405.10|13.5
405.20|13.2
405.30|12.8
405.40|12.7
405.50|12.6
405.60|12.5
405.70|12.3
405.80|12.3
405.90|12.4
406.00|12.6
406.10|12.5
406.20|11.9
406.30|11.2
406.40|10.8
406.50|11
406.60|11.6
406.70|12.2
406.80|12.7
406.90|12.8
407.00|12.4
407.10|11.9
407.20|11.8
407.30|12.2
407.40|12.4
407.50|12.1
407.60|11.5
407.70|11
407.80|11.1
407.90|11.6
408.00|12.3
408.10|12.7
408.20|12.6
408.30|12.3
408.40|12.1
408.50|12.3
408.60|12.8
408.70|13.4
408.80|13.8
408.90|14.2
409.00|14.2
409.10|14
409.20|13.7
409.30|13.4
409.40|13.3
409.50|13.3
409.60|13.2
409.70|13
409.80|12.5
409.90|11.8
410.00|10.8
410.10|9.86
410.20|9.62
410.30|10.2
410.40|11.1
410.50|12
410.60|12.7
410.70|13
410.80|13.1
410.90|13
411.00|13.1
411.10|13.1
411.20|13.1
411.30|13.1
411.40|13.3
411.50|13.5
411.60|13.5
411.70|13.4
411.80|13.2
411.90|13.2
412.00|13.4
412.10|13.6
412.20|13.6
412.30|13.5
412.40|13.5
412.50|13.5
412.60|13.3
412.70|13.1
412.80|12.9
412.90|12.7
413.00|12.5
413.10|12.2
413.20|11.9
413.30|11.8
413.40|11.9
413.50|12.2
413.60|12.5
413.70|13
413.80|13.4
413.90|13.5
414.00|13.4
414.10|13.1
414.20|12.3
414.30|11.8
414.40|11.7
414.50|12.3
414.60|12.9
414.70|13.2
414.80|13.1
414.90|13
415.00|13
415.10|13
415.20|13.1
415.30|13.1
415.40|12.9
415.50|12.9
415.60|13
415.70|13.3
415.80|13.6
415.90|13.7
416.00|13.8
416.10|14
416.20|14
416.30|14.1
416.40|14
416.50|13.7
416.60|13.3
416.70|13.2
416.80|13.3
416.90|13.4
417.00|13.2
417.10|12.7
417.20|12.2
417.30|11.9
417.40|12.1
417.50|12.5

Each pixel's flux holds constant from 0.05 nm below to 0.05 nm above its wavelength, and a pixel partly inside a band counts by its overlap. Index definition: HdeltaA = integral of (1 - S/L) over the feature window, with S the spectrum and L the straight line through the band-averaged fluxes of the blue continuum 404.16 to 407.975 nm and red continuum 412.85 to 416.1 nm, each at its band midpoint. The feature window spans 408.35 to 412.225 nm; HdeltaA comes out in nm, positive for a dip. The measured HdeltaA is -0.10 nm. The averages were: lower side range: 12.1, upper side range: 12.8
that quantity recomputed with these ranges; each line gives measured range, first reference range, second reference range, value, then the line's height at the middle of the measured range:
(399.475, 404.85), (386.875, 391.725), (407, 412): -0.38 nm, 11.5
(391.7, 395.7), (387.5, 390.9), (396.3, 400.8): 0.86 nm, 9.42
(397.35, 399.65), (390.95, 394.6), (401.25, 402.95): -0.07 nm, 10.7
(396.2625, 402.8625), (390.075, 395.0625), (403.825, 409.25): -0.21 nm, 10.1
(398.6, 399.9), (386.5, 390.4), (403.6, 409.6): -0.09 nm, 11.3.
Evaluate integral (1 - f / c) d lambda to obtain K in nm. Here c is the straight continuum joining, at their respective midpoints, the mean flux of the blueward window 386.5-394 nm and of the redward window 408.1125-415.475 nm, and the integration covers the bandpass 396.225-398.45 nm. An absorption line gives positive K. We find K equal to 0.68 nm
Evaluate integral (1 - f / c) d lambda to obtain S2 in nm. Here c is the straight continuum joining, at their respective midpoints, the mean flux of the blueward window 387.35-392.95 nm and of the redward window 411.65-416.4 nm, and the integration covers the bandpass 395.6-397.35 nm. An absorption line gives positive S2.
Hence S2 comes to 0.74 nm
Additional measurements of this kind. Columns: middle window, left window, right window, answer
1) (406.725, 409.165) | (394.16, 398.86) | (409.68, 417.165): -0.24 nm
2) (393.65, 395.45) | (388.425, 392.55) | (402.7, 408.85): 0.33 nm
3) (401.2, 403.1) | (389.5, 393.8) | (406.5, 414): -0.37 nm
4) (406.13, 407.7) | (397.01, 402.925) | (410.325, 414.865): 0.04 nm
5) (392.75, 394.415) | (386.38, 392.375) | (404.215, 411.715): 0.87 nm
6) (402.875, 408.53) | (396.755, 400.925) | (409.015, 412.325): -0.26 nm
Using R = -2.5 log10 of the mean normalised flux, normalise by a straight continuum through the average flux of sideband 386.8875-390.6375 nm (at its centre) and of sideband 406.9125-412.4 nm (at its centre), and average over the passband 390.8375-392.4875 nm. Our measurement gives 0.00 mag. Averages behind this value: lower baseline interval 9.34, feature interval 9.75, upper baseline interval 12.6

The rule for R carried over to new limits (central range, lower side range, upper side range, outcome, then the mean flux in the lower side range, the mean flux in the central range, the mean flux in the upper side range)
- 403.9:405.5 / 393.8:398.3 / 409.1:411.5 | -0.18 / 7.81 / 12.5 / 12.5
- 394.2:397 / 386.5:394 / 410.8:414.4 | 0.22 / 8.57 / 7.79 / 13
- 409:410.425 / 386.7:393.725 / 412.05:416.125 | -0.01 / 8.62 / 12.2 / 12.9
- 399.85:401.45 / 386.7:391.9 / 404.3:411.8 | -0.08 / 9.62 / 12.2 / 12.4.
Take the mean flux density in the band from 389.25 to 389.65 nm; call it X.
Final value 9.78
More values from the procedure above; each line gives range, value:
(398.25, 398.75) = 11.4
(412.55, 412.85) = 13.1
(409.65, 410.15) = 11.6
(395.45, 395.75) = 10.2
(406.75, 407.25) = 12.3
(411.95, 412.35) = 13.5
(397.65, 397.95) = 9.92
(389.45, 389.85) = 10.5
